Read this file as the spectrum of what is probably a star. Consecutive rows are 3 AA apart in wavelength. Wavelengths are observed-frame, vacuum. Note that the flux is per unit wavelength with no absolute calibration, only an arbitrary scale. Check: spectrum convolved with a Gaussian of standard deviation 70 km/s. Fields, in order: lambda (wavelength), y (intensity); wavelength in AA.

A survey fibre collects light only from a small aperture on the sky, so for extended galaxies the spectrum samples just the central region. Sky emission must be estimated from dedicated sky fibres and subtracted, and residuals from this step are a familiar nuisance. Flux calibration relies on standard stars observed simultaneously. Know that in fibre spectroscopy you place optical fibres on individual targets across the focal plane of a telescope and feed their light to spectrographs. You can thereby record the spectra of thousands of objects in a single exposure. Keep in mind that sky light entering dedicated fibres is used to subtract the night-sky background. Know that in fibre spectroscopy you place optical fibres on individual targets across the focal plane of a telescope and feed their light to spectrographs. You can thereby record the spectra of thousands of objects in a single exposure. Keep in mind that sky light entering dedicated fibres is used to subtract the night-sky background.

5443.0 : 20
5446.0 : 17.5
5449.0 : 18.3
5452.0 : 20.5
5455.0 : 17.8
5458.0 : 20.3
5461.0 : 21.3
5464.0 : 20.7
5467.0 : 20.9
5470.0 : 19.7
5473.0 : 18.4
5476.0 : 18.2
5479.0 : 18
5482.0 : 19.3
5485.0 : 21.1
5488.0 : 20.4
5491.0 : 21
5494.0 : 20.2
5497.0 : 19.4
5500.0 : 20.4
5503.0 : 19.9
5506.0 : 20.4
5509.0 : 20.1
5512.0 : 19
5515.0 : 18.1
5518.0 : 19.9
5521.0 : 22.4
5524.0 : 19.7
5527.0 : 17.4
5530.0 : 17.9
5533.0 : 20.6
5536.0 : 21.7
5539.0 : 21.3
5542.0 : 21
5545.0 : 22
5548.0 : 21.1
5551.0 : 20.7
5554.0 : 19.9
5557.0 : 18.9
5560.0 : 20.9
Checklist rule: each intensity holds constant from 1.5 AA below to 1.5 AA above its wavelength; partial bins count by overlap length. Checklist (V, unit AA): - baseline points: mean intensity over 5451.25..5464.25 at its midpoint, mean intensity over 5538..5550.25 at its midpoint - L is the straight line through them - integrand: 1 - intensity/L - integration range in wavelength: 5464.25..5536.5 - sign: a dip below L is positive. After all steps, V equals 3.2 AA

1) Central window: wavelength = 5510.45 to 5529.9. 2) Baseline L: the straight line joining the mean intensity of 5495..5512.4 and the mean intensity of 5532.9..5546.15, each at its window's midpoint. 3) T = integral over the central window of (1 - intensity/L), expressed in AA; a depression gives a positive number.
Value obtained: 1.2 AA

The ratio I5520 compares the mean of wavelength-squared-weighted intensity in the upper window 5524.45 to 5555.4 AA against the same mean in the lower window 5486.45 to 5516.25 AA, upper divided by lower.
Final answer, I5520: 1.04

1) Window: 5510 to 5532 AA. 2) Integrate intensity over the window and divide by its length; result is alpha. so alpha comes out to 19.3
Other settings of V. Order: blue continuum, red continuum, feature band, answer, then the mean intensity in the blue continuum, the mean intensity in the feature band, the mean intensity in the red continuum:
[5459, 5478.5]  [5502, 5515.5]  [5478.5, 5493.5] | -0.31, 19.8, 20.1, 19.6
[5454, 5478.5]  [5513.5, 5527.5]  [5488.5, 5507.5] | -0.56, 19.6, 20.2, 19.6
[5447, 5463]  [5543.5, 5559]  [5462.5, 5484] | 0.46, 19.6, 19.4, 20.5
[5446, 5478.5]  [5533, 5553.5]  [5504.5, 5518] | 0.69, 19.5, 19.5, 21.2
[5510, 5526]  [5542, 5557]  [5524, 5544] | 0.24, 19.8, 20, 20.7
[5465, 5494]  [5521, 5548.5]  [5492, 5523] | 0.09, 19.7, 20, 20.4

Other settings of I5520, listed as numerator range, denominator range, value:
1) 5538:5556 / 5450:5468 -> 1.07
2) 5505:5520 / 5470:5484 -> 1.06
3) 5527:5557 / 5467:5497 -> 1.06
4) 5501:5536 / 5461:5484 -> 1.03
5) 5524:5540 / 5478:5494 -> 1.00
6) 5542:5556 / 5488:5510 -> 1.05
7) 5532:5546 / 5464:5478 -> 1.13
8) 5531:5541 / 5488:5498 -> 1.05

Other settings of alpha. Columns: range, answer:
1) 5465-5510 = 19.8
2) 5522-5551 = 20.4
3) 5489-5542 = 20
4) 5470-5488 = 19.2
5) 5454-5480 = 19.5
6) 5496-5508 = 20.1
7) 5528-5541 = 20.3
